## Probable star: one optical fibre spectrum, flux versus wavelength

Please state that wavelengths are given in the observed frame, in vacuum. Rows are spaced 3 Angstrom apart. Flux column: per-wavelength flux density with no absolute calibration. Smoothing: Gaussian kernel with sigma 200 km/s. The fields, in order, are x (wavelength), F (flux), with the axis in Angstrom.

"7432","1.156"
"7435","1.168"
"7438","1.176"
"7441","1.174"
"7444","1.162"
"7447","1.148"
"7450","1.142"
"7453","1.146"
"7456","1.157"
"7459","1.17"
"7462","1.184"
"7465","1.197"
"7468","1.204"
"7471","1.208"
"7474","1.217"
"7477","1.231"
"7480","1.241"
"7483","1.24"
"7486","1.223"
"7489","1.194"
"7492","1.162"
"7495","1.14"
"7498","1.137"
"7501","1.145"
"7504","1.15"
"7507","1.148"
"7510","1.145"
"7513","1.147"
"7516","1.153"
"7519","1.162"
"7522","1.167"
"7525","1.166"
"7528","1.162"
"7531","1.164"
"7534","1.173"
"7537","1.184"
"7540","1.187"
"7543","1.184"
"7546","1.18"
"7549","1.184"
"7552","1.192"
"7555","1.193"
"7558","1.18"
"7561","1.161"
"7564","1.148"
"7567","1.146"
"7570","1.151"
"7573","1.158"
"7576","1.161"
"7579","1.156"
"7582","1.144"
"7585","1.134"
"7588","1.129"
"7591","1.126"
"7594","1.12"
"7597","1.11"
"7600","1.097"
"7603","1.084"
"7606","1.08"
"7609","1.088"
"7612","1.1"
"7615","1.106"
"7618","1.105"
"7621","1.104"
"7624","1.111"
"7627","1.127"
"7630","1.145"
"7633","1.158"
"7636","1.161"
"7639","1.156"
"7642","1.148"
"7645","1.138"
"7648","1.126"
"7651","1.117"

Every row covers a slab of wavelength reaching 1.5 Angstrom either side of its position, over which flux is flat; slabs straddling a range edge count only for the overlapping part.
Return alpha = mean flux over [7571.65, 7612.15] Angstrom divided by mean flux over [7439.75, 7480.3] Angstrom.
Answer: 0.95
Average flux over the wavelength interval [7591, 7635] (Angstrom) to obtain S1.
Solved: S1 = 1.11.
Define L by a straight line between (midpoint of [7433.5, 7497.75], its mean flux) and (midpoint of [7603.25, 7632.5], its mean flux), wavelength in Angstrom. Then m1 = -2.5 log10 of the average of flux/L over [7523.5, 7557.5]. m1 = -0.030 mag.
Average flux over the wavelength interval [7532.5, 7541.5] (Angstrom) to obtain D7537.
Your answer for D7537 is 1.18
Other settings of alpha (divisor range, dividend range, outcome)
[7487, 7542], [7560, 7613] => 0.97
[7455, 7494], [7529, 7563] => 0.98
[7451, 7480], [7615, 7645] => 0.95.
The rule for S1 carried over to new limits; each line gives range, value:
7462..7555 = 1.18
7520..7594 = 1.16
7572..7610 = 1.12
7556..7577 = 1.16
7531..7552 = 1.18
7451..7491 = 1.2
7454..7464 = 1.17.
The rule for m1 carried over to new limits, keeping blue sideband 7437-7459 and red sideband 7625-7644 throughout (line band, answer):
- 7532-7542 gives -0.03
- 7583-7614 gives 0.04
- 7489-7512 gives 0.01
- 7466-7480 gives -0.06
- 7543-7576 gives -0.02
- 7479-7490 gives -0.06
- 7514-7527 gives -0.01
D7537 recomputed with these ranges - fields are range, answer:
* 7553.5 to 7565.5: 1.17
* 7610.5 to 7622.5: 1.1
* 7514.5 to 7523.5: 1.16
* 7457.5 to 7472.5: 1.19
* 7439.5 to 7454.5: 1.15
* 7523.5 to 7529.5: 1.16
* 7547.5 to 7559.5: 1.19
